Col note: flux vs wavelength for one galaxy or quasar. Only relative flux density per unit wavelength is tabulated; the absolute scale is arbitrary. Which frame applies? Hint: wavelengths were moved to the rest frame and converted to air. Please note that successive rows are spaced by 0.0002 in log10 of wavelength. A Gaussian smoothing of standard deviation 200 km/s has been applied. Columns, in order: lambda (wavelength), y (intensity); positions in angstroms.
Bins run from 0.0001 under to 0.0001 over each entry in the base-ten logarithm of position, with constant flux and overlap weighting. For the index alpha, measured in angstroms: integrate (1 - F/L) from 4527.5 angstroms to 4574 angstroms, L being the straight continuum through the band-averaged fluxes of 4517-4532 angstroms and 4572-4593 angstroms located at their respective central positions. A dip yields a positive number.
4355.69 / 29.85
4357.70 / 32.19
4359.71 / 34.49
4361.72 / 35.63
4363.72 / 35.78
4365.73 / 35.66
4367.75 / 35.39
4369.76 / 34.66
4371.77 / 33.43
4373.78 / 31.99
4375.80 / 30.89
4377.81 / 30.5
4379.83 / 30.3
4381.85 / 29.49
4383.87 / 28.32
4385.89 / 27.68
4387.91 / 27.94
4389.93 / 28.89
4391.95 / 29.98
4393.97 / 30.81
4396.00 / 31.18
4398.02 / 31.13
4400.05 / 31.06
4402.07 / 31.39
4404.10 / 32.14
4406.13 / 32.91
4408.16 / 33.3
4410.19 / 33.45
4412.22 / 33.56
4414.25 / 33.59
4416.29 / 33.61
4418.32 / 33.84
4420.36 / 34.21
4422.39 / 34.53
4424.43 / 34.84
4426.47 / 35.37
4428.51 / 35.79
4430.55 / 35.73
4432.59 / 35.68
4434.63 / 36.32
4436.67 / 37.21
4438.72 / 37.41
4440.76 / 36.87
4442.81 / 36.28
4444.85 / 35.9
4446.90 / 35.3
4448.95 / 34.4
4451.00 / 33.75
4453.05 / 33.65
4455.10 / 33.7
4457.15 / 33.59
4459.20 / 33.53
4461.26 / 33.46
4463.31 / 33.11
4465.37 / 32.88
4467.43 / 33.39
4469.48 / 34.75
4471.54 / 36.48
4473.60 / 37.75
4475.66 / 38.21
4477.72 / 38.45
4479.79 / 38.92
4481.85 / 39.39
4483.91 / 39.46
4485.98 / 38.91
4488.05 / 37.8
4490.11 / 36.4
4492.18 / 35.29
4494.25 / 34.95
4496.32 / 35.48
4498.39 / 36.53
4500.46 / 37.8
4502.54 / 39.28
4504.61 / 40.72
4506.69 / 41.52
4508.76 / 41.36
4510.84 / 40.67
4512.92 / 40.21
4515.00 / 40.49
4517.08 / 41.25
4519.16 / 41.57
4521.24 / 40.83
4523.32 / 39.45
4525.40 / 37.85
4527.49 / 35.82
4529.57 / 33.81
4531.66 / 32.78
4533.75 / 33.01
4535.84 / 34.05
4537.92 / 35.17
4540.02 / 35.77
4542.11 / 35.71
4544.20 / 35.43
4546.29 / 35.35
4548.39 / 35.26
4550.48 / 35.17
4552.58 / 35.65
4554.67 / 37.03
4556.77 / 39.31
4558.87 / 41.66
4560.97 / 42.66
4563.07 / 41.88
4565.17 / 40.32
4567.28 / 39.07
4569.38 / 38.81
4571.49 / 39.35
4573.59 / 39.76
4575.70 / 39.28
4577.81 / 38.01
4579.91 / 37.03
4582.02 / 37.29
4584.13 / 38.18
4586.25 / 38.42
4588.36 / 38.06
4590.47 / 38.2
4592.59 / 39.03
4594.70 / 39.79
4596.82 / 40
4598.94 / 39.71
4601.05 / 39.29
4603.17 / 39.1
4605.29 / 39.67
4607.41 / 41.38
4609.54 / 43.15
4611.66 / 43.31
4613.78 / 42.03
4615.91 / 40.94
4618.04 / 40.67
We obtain 1.28 angstroms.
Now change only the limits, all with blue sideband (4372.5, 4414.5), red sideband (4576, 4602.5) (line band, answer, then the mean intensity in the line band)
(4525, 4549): 1.1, 34.9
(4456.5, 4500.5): -2.4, 36.2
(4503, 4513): -1.5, 40.9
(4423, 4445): -2.4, 36.1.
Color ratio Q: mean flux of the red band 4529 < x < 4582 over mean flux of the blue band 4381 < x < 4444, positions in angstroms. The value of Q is 1.1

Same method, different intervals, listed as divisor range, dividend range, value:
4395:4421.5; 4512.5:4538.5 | 1.14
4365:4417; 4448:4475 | 1.08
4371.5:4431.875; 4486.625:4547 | 1.17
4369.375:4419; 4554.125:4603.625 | 1.25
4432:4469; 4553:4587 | 1.13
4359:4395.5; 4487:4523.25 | 1.23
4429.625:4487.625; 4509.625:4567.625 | 1.05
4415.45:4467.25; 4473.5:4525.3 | 1.12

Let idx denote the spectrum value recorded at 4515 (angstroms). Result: 40.49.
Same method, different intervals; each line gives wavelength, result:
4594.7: 39.79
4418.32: 33.84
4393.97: 30.81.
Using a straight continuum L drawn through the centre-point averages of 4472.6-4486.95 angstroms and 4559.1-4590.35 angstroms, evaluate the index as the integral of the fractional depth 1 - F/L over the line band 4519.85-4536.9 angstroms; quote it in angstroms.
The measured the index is 1.3 angstroms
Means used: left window 38.7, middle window 36.1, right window 39.2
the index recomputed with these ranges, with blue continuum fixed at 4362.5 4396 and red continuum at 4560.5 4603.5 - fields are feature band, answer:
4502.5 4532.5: -2.1 angstroms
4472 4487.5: -1.5 angstroms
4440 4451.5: -0.5 angstroms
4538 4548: 0.6 angstroms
